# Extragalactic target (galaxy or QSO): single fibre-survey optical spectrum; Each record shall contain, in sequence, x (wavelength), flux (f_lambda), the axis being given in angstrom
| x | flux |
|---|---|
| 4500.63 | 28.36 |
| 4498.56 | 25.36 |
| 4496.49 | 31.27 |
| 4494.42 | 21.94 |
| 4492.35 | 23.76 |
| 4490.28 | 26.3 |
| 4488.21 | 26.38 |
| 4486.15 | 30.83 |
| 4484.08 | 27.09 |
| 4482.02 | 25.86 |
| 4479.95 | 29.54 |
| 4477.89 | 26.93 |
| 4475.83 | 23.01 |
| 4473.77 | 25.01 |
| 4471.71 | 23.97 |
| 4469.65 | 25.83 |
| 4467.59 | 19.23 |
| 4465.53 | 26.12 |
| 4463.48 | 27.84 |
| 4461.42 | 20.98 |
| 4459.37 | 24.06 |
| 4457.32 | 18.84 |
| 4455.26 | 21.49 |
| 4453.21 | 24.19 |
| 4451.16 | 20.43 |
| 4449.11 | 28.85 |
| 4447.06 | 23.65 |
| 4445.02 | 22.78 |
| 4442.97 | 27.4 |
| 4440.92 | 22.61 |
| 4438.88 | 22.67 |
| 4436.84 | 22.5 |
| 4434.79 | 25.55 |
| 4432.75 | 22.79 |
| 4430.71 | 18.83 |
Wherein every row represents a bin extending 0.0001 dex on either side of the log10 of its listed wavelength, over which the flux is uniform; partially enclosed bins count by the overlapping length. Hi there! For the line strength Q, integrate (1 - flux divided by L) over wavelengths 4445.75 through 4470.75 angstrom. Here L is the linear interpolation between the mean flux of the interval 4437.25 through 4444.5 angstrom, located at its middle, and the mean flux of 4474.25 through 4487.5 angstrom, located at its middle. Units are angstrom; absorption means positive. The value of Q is 1.85 angstrom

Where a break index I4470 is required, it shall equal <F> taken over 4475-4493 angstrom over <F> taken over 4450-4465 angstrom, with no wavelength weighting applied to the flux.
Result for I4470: 1.18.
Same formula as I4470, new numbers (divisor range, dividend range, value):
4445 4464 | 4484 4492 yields 1.18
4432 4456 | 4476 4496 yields 1.11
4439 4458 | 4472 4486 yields 1.13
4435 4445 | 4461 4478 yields 1.02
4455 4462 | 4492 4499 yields 1.21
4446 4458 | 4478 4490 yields 1.21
